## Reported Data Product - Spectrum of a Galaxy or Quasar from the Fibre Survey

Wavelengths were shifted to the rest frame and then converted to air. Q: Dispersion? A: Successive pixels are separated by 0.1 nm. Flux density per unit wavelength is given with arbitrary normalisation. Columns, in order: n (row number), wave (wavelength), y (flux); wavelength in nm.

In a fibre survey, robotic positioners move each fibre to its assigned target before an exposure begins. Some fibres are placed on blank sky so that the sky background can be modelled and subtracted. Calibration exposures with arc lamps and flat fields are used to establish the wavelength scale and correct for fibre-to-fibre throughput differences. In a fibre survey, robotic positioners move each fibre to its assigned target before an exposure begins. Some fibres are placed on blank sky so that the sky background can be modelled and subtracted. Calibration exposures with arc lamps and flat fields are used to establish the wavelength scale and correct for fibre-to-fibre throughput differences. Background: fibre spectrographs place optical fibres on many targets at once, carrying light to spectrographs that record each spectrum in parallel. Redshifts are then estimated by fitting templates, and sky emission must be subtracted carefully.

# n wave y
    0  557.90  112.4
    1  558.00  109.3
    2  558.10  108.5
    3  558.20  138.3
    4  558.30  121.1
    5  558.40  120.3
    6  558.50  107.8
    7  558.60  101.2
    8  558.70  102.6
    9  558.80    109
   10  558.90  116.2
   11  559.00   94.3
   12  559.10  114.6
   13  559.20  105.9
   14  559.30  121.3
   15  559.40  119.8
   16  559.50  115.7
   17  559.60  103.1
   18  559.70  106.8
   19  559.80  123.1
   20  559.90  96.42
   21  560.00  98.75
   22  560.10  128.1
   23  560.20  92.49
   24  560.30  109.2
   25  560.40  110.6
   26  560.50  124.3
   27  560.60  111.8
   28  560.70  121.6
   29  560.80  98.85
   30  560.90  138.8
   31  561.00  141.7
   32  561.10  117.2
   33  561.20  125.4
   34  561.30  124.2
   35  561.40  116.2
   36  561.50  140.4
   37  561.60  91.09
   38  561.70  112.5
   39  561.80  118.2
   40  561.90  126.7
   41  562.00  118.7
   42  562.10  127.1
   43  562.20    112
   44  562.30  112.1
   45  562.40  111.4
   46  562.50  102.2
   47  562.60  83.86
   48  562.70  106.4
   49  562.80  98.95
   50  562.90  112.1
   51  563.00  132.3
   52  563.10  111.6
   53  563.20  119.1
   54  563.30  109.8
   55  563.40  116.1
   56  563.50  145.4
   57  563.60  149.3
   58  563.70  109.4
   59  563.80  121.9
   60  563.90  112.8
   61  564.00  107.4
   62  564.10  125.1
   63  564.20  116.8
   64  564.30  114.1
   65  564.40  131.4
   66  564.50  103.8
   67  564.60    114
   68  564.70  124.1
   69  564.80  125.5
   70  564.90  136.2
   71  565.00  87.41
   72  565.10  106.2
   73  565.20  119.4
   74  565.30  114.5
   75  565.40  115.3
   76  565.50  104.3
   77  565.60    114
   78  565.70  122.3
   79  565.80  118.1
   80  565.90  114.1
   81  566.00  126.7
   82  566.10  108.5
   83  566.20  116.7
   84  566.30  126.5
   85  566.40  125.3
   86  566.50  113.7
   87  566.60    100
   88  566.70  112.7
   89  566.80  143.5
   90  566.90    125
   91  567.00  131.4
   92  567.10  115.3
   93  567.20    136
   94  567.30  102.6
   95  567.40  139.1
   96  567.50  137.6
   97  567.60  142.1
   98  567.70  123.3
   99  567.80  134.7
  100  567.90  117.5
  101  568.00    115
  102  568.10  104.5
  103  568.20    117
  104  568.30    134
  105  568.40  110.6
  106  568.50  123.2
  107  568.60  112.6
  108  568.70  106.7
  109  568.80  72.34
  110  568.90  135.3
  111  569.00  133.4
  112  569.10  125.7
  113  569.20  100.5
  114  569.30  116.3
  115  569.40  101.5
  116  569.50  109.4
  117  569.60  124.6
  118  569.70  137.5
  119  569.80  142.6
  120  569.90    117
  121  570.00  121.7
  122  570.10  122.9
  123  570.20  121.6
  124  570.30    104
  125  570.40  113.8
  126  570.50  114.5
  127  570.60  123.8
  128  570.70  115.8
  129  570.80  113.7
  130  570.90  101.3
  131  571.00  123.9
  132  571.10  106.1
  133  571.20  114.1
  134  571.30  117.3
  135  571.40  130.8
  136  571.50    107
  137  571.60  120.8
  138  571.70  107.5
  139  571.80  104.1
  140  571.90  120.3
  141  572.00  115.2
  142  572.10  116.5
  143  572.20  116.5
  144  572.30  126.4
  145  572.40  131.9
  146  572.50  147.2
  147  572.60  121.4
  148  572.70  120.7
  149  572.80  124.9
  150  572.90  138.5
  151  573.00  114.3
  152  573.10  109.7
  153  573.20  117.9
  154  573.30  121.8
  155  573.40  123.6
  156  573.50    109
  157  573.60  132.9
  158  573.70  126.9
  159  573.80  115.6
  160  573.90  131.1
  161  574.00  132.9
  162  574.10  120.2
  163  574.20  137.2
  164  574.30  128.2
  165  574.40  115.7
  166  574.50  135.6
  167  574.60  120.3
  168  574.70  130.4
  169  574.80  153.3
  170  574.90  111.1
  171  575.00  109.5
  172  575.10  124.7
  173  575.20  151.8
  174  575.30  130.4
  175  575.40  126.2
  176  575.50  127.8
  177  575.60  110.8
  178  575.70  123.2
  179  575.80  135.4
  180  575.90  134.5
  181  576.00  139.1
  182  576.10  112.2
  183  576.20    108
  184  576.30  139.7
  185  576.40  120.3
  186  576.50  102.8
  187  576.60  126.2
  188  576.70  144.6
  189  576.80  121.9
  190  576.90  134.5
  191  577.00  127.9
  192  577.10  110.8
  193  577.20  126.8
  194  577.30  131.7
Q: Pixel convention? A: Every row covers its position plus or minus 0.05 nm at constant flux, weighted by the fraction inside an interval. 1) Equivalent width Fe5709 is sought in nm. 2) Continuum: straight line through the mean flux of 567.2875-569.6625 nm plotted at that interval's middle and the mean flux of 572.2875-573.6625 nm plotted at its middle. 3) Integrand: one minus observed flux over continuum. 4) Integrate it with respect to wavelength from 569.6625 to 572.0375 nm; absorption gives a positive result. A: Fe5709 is 0.08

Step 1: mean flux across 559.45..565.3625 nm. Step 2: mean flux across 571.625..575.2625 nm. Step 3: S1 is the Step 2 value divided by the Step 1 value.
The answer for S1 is 1.1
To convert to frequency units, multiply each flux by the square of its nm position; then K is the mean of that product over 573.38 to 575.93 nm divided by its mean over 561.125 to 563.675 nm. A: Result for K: 1.13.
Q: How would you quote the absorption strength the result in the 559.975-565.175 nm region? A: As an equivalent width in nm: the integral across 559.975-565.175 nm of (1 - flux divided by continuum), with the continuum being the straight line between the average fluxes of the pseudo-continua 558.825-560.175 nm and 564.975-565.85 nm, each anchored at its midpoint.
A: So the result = -0.240 nm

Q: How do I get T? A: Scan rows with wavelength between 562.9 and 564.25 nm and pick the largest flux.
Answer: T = 149.3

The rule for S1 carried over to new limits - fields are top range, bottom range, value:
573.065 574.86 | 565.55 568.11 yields 1.03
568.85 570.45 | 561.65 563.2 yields 1.07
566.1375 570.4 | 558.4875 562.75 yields 1.06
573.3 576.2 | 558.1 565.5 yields 1.10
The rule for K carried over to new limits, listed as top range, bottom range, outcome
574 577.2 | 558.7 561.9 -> 1.17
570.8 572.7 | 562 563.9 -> 1.05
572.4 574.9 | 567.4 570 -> 1.07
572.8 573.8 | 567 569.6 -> 1.04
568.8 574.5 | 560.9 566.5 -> 1.05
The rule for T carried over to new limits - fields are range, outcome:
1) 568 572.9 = 147.2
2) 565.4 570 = 143.5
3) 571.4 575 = 153.3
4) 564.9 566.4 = 126.7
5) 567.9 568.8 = 134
